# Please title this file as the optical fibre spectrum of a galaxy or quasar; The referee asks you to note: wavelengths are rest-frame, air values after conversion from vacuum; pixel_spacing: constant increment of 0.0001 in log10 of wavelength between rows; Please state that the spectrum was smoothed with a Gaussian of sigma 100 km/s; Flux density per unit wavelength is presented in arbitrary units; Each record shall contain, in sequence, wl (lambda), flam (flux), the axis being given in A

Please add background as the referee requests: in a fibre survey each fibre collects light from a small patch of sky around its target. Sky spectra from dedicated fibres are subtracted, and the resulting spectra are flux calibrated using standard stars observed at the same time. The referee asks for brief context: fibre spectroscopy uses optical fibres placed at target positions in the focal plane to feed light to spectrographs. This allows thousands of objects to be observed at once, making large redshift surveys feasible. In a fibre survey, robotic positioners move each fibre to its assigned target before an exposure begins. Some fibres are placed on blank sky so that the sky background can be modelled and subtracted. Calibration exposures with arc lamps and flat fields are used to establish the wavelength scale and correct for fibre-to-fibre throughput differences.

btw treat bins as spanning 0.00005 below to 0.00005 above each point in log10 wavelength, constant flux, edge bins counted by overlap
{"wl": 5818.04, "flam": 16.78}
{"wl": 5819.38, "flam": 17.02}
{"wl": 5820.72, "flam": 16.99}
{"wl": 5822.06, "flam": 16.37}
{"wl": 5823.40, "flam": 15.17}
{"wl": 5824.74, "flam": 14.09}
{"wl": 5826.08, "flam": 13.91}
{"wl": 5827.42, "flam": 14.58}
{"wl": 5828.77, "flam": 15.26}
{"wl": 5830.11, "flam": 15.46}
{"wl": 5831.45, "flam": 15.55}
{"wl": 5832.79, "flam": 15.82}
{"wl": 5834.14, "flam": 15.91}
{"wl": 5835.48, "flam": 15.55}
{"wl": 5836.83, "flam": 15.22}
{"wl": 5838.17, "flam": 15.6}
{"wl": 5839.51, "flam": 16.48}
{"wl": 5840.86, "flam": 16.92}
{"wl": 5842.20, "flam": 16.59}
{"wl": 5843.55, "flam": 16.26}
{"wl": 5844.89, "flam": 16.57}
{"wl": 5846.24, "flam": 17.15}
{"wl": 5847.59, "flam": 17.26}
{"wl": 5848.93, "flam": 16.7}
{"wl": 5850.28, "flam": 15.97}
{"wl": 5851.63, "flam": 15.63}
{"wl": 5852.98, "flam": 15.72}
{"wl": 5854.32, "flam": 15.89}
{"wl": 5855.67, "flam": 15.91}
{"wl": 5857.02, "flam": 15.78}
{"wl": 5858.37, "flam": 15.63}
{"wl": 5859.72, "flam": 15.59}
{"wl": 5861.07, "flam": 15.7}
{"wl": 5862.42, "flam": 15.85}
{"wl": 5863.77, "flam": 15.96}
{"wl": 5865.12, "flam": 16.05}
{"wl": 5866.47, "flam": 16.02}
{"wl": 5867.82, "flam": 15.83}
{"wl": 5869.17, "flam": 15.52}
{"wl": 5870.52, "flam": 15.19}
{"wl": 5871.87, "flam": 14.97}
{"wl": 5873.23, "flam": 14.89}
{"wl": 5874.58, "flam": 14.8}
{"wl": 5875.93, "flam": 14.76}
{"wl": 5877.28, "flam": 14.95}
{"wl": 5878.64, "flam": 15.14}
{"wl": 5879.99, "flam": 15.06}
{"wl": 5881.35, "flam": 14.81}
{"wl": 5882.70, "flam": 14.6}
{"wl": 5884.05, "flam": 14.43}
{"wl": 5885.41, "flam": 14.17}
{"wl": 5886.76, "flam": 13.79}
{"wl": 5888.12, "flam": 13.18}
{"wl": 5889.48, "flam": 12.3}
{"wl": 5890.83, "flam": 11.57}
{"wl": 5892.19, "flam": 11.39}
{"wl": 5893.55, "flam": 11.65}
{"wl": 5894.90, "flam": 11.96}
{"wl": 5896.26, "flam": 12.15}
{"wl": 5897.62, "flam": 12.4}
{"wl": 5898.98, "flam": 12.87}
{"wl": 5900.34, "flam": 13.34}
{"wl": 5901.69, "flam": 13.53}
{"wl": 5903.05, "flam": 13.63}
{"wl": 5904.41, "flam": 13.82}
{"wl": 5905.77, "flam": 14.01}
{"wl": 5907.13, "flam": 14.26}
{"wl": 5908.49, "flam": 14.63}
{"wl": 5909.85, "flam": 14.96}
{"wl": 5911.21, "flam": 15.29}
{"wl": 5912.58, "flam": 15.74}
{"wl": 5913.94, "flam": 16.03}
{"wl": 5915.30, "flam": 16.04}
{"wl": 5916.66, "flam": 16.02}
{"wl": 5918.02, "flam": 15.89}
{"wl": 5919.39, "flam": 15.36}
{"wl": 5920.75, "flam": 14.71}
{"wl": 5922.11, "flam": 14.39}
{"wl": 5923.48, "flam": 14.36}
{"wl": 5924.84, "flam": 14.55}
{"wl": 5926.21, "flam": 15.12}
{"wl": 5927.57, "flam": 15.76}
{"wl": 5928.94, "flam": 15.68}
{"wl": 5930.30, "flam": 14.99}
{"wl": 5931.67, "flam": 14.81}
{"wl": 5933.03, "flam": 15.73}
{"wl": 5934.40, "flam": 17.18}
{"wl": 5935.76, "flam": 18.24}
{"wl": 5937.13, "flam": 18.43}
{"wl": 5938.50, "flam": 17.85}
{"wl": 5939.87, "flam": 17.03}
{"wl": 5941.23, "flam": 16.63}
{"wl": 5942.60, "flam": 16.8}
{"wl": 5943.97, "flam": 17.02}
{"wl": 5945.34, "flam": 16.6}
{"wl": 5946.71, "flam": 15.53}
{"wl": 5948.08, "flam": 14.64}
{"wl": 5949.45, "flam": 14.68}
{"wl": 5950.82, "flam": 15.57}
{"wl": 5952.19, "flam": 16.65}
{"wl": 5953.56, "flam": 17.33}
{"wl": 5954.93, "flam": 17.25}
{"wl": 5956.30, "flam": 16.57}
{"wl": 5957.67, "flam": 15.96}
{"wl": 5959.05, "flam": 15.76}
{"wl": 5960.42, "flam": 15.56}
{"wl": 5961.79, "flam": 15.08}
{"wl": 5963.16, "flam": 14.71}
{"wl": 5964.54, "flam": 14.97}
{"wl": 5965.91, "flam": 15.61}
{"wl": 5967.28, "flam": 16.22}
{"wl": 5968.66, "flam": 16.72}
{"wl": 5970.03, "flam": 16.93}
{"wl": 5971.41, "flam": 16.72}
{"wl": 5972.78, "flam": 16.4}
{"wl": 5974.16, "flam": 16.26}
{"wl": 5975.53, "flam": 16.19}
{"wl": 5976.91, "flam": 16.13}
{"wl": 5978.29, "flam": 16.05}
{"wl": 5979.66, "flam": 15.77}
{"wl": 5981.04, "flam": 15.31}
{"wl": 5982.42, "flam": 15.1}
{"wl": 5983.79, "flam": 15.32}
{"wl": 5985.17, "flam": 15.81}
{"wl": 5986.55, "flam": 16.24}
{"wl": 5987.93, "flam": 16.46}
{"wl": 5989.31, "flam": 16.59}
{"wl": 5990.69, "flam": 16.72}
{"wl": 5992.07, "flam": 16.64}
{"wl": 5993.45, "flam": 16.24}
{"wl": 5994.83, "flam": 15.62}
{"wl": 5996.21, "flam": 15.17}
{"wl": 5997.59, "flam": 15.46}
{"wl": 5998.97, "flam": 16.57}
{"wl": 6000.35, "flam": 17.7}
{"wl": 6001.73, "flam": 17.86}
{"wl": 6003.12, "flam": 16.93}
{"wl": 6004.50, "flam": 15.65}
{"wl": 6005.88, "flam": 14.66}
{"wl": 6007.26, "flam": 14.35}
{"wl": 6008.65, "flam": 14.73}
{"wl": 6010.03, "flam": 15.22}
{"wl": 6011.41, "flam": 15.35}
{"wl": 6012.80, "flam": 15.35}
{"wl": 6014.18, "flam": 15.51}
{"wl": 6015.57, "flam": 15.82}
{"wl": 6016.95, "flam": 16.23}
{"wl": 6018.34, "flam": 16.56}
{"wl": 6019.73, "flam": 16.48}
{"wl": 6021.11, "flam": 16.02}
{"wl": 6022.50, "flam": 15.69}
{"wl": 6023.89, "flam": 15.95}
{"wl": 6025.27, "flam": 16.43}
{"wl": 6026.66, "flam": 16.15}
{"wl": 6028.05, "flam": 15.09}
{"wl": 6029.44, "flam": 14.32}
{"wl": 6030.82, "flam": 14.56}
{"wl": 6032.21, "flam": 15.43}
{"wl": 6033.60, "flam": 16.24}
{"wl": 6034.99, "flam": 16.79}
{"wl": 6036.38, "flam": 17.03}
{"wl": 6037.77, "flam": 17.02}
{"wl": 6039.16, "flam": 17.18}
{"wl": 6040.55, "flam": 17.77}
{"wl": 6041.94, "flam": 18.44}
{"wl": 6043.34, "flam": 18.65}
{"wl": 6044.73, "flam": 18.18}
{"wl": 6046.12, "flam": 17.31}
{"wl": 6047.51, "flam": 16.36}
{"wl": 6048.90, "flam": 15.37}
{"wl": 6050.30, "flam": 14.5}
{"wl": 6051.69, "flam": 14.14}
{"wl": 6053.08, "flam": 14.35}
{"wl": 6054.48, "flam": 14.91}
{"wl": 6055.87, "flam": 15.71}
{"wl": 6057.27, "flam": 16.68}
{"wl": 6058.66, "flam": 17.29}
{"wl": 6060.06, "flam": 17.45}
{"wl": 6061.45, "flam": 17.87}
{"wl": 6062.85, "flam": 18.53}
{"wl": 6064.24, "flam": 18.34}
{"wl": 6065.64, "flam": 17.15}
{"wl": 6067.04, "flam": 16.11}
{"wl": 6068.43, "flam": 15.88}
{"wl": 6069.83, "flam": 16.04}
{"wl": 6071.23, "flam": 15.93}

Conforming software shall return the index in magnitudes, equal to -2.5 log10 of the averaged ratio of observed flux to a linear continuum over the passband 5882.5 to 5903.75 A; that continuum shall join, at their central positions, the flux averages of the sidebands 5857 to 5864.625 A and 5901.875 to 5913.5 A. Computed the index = 0.157 mag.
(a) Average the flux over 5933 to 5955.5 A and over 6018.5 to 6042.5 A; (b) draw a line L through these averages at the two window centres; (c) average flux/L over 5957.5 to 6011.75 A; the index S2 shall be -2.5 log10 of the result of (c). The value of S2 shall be 0.04 mag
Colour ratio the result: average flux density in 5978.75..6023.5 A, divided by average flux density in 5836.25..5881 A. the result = 1.01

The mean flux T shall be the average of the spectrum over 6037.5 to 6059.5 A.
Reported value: 16.5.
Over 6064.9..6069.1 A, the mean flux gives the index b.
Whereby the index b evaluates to 16.4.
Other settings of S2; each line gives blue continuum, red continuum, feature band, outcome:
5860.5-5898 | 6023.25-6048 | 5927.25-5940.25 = -0.10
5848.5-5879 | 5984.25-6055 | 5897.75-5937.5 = 0.05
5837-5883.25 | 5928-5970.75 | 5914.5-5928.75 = 0.06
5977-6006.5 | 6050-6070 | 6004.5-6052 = 0.01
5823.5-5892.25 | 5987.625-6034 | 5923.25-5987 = -0.03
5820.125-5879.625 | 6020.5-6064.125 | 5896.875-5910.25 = 0.16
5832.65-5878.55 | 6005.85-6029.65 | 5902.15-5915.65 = 0.07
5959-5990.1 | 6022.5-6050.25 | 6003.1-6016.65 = 0.06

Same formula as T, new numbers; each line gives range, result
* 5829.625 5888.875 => 15.6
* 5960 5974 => 15.9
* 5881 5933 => 14.2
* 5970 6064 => 16.2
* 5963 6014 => 15.9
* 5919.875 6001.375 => 16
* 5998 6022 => 15.9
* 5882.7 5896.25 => 12.8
